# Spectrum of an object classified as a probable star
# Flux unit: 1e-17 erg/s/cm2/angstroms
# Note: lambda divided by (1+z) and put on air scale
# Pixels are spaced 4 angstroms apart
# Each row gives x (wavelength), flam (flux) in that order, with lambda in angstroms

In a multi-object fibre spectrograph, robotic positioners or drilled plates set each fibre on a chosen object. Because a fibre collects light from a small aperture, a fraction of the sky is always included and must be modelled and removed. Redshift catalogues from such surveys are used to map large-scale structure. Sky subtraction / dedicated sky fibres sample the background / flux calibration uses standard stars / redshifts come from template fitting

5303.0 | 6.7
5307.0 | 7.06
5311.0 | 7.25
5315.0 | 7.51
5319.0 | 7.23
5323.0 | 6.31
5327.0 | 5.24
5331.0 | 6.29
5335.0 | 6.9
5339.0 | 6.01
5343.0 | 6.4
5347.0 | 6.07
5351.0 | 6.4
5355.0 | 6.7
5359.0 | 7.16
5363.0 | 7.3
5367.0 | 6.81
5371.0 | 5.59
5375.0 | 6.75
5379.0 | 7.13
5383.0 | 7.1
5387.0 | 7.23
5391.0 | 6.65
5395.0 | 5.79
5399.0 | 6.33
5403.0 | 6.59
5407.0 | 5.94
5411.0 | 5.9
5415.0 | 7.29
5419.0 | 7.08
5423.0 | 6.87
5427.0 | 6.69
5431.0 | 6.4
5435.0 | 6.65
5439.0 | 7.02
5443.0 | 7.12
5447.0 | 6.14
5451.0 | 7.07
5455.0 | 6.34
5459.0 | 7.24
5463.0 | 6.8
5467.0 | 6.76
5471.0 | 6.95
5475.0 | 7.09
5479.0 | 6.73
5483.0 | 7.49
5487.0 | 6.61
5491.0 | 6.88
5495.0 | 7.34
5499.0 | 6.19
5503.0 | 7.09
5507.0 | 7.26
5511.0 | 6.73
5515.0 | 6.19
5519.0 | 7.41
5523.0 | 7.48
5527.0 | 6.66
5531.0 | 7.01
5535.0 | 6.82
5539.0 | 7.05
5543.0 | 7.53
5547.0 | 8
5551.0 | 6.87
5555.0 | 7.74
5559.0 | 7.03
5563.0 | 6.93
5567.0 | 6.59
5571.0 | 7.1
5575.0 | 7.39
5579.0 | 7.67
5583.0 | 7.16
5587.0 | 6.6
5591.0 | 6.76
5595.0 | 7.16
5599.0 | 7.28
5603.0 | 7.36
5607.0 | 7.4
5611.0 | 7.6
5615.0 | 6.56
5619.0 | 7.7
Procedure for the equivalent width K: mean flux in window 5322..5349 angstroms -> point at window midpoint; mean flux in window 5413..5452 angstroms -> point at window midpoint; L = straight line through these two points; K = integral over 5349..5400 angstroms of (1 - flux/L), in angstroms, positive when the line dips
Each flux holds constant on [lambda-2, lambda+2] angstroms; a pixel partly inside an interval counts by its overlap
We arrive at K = -2.1 angstroms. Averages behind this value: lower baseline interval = 6.17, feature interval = 6.69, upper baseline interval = 6.83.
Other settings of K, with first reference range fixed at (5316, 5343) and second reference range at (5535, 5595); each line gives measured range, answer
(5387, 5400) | 0.4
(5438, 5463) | -0.1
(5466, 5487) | -0.3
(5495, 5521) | 0.4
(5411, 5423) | -0.4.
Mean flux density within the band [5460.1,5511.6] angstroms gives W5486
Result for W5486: 6.93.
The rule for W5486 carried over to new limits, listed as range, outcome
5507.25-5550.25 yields 7.09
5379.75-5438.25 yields 6.63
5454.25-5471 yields 6.84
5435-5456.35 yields 6.74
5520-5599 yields 7.14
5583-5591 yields 6.78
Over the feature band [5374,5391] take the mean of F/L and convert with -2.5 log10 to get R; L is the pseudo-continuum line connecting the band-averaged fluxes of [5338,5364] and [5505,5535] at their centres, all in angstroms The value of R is -0.06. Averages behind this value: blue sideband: 6.57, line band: 7.02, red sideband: 6.95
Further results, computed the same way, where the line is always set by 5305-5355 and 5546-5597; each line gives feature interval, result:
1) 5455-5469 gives 0.00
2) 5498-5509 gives 0.01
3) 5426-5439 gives 0.03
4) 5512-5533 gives 0.01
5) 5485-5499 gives 0.02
